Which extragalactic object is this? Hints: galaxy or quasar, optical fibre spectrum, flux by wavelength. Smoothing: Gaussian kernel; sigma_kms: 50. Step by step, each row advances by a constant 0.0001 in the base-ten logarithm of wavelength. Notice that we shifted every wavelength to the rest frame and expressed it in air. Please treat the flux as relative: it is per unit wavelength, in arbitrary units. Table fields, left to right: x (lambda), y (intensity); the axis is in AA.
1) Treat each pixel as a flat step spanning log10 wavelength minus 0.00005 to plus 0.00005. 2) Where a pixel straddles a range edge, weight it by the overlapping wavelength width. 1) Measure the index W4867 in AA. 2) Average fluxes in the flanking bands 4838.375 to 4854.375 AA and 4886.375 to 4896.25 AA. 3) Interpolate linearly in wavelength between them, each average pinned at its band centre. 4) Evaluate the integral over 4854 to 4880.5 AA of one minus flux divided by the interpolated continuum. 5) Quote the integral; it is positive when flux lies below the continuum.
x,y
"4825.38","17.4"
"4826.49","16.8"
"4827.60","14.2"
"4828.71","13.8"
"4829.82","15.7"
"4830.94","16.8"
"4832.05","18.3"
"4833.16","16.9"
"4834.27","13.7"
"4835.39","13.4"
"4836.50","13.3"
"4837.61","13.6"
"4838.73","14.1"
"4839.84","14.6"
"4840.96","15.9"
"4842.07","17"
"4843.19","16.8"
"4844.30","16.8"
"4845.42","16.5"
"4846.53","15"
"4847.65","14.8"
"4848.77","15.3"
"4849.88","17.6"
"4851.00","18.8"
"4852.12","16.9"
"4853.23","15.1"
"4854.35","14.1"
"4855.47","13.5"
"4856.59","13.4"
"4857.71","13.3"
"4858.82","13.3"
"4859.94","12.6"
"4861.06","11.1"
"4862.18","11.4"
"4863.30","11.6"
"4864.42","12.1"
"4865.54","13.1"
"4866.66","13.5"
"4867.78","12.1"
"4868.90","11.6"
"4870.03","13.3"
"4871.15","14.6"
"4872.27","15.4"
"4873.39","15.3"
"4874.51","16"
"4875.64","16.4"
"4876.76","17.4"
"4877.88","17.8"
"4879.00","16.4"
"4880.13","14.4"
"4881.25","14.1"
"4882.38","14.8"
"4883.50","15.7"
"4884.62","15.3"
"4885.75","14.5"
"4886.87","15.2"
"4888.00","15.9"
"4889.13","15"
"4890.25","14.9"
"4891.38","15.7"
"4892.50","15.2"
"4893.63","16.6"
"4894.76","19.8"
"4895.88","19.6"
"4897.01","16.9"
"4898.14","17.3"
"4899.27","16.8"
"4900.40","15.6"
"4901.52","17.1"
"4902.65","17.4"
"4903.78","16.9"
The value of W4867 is 3.8 AA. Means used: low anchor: 16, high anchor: 16.4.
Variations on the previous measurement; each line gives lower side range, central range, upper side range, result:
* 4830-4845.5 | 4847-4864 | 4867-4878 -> 1.14 AA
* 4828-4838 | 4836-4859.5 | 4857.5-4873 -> -1.99 AA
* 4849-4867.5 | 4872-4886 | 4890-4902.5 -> -0.15 AA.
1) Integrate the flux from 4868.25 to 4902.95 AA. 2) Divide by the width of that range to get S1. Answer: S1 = 15.9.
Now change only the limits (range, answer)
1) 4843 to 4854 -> 16.3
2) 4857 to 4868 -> 12.4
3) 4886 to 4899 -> 16.5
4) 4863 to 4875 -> 13.5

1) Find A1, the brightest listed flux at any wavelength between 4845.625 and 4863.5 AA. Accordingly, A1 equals 18.8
